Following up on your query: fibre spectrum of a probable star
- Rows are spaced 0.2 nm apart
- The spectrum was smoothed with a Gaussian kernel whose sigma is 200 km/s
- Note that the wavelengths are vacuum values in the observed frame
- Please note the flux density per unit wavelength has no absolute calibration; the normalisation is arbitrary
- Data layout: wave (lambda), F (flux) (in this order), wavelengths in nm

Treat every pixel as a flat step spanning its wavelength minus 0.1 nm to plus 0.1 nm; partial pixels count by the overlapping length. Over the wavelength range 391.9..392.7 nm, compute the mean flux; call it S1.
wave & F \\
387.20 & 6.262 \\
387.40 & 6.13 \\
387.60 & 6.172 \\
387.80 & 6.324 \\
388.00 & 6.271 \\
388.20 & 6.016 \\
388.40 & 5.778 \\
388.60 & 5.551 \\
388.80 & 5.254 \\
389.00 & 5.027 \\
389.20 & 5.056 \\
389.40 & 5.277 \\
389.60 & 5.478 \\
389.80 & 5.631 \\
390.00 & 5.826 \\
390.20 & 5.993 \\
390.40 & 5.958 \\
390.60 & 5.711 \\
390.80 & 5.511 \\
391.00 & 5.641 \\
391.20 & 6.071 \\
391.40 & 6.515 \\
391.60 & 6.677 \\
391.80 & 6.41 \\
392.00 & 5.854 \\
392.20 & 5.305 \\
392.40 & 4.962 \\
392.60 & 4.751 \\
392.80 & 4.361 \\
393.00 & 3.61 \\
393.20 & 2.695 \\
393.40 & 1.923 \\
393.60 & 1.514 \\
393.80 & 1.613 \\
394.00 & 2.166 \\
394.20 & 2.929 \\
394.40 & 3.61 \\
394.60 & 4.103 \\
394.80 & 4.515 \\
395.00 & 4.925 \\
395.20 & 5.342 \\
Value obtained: 5.22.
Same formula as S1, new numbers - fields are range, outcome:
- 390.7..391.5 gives 5.93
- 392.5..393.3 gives 3.85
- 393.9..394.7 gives 3.2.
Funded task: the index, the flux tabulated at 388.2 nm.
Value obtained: 6.016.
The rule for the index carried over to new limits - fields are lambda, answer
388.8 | 5.254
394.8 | 4.515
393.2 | 2.695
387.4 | 6.13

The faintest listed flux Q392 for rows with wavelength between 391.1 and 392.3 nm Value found 5.305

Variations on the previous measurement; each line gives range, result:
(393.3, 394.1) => 1.514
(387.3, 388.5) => 5.778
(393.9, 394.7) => 2.166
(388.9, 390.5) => 5.027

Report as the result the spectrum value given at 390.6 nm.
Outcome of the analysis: 5.711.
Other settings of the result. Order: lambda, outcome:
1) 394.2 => 2.929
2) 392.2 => 5.305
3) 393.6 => 1.514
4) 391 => 5.641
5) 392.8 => 4.361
